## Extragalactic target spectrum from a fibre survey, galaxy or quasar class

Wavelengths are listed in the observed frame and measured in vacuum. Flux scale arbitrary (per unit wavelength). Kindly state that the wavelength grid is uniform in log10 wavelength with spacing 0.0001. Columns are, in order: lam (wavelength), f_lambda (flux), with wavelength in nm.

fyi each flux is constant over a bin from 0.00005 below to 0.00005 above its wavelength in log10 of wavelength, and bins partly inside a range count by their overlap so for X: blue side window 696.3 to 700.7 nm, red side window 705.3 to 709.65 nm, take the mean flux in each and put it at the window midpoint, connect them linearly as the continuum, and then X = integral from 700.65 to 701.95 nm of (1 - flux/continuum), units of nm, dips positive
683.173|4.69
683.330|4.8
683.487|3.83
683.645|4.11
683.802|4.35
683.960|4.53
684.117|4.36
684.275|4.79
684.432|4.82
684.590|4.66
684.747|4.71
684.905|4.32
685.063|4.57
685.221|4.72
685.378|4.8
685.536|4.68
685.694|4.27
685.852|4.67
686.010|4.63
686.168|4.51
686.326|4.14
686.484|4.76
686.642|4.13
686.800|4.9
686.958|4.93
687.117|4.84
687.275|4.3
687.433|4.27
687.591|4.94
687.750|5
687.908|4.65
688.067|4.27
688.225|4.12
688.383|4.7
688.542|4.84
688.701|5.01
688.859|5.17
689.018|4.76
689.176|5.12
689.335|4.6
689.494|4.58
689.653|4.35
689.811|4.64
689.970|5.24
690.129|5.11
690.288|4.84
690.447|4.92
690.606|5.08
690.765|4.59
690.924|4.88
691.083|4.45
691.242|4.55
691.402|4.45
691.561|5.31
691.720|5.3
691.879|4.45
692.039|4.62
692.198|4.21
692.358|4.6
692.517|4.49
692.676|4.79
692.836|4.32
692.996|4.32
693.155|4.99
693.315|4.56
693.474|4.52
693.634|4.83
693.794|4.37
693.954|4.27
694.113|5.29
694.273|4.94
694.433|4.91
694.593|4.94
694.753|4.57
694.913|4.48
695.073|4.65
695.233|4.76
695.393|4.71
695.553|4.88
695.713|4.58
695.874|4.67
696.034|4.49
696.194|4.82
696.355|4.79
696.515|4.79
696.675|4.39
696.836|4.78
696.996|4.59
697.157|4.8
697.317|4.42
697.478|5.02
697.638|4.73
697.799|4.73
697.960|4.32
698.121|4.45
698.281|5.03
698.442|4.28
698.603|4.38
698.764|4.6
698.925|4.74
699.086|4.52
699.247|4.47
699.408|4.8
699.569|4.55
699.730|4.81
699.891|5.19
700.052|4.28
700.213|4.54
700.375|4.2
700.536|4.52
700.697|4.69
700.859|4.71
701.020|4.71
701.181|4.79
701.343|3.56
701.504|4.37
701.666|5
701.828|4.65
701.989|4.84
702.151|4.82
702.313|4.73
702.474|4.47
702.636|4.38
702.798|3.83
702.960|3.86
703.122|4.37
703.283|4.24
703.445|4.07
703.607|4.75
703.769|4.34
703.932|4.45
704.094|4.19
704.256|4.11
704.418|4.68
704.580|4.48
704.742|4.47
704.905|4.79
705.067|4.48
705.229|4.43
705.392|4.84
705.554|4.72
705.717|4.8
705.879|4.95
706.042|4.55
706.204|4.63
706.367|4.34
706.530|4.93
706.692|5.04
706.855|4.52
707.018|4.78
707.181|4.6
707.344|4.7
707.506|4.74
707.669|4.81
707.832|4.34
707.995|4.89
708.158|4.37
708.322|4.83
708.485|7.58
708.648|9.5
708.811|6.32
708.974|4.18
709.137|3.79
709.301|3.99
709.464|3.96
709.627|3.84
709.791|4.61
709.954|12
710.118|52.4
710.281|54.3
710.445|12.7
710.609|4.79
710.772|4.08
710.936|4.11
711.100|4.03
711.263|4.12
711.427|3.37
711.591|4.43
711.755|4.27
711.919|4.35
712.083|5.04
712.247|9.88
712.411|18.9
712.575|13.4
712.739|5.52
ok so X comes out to 0.04 nm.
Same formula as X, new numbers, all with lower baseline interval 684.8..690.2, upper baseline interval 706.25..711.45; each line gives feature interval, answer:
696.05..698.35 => 0.59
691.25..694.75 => 0.57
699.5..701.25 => 0.57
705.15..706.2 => 0.41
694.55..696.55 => 0.44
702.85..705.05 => 0.91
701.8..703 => 0.46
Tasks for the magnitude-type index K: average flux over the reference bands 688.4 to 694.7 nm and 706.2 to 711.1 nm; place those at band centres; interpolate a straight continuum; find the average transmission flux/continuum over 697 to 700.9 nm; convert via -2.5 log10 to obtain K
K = 0.35 mag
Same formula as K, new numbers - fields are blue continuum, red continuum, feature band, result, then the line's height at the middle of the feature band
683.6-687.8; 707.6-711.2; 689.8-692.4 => 0.21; 5.81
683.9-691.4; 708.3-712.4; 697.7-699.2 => 0.47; 7.06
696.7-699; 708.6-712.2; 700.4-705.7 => 0.43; 6.74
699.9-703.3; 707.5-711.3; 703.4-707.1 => 0.44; 6.91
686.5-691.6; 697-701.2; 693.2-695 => -0.01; 4.68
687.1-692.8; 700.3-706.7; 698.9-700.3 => -0.02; 4.57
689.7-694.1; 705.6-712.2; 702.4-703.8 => 0.47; 6.57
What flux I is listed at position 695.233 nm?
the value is 4.76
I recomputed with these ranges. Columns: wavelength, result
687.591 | 4.94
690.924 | 4.88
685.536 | 4.68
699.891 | 5.19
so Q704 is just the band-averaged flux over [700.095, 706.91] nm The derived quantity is 4.52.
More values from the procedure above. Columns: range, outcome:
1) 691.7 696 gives 4.66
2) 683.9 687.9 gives 4.61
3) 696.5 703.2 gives 4.56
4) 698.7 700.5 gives 4.61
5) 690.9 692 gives 4.76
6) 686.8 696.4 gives 4.71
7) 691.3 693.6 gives 4.64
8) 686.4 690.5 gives 4.73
